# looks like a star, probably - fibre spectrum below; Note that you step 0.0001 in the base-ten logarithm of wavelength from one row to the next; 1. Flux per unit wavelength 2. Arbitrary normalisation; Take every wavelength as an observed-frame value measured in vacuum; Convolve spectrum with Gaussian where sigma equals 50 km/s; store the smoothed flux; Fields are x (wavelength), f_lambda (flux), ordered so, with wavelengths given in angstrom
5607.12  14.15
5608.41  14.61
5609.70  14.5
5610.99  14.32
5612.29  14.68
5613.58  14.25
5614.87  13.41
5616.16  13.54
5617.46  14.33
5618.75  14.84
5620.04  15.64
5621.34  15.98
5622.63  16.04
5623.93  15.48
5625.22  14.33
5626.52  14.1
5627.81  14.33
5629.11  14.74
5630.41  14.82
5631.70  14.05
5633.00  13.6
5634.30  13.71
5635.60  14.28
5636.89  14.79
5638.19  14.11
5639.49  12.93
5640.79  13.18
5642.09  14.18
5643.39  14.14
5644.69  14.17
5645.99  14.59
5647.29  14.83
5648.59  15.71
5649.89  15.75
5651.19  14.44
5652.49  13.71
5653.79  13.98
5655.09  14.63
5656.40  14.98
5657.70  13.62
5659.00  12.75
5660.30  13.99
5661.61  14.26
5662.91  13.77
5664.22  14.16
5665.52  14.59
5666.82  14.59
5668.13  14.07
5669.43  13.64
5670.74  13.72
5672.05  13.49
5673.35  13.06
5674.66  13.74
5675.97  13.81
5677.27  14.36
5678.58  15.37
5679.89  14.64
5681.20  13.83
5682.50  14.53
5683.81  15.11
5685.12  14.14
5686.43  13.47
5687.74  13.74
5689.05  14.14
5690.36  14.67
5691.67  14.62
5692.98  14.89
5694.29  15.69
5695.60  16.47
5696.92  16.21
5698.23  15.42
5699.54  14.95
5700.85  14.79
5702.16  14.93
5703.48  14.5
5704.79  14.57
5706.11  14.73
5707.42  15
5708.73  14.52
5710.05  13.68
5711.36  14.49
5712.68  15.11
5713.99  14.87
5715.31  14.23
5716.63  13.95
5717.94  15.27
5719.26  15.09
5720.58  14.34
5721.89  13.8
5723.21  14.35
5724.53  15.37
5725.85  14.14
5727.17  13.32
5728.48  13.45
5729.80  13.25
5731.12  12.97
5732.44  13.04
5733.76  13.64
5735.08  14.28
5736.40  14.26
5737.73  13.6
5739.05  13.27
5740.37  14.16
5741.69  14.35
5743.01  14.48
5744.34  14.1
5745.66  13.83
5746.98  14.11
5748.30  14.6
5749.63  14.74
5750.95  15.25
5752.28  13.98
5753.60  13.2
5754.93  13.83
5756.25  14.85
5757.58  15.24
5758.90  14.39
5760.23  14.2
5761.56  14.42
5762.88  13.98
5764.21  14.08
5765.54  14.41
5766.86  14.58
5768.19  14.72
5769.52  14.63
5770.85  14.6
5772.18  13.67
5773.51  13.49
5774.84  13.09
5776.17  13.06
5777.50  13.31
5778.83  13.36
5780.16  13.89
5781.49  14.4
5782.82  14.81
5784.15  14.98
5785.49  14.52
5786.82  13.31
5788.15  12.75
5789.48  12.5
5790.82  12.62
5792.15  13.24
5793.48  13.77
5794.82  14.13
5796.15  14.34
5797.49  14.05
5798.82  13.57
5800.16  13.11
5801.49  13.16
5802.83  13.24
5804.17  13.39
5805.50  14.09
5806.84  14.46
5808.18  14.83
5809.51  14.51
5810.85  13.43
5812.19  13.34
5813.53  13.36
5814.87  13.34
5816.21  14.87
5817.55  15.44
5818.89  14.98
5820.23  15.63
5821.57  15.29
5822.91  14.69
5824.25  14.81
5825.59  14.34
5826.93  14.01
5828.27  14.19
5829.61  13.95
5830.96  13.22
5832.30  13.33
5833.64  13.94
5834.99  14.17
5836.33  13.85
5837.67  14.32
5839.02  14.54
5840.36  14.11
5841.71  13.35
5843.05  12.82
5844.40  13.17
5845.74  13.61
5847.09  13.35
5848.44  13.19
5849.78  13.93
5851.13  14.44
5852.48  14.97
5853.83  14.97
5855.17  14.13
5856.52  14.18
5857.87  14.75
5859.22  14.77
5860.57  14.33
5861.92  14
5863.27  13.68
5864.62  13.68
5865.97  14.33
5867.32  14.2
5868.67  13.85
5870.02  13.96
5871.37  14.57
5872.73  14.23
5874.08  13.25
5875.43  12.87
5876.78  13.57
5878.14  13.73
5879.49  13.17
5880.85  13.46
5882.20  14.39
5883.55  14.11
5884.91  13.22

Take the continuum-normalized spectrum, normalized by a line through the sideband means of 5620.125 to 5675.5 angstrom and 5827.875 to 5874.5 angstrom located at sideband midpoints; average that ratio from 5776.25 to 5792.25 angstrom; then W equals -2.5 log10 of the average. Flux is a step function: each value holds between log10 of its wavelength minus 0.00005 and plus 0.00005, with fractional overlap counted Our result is 0.03 mag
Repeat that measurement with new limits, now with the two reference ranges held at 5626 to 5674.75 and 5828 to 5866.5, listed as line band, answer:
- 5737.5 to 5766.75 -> -0.02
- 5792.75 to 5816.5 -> 0.02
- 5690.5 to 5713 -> -0.06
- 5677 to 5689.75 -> -0.02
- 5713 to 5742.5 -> 0.00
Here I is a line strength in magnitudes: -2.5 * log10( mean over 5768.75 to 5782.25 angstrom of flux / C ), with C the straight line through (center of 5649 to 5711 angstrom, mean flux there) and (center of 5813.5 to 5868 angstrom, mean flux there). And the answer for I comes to 0.039 mag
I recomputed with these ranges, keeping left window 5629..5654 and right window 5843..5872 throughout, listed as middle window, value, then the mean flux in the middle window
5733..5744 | 0.02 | 14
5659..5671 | 0.02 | 14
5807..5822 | -0.03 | 14.4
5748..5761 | -0.02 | 14.4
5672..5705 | -0.03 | 14.6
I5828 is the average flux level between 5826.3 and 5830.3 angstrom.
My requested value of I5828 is 14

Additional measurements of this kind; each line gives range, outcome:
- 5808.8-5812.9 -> 13.8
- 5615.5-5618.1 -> 13.9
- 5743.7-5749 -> 14.2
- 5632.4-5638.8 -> 14.1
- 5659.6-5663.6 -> 14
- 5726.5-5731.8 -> 13.3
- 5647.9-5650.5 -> 15.7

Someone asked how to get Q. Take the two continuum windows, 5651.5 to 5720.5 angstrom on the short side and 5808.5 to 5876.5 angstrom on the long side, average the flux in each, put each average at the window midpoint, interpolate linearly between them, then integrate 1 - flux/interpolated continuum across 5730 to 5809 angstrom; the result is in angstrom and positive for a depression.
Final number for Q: 1.69 angstrom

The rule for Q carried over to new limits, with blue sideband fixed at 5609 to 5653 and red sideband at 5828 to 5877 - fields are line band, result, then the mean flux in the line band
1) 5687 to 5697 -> -0.5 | 15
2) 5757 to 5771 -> -0.3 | 14.5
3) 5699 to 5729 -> -0.5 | 14.5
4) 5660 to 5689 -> 0.5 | 14.1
